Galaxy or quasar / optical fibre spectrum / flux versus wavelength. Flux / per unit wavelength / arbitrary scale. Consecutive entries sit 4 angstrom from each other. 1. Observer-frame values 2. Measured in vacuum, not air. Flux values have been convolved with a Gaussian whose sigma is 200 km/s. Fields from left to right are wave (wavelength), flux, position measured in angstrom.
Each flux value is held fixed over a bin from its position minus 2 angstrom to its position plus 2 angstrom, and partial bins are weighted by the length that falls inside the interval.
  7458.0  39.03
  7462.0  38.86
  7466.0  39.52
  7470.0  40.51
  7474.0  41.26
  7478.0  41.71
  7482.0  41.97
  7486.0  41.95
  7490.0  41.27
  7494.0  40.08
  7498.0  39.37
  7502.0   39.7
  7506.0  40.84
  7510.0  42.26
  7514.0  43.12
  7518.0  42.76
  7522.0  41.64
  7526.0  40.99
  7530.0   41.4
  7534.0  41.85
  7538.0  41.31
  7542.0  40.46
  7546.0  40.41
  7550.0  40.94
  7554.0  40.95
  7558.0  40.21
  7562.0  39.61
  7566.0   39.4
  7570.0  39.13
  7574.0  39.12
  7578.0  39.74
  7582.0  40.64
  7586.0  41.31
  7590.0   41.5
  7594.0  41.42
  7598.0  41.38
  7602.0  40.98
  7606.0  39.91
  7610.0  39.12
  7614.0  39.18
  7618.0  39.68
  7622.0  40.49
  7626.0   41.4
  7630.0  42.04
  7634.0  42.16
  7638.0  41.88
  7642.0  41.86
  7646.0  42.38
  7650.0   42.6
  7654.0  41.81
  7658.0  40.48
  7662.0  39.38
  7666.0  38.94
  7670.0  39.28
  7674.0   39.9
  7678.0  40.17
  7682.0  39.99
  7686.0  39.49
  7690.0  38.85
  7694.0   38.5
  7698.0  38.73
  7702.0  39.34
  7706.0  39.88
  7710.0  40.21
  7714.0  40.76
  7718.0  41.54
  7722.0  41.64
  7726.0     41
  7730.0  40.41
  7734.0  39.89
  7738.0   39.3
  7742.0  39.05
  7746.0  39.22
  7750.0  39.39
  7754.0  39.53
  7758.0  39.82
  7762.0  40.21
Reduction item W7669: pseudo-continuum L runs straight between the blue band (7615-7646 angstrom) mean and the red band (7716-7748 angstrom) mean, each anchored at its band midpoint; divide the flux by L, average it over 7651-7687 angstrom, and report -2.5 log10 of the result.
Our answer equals 0.02 mag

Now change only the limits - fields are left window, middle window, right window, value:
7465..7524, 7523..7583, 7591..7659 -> 0.02 mag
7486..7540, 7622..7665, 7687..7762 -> -0.03 mag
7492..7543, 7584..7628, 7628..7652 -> 0.03 mag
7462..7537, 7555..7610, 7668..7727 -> 0.01 mag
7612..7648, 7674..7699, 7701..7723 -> 0.04 mag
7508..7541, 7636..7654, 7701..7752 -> -0.03 mag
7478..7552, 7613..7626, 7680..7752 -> 0.01 mag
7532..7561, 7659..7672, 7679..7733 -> 0.03 mag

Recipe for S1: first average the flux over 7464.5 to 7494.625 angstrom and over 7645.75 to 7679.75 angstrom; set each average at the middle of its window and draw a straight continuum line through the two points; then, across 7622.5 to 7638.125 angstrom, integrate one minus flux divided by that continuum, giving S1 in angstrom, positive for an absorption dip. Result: -0.45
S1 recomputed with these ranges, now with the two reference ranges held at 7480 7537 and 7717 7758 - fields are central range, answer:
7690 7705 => 0.5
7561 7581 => 0.8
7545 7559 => 0.2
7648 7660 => -0.3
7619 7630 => -0.1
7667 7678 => 0.2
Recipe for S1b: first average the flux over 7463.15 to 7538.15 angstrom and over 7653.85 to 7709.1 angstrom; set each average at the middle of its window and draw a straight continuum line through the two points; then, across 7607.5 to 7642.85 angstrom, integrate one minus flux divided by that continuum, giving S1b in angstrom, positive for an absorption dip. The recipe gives -0.66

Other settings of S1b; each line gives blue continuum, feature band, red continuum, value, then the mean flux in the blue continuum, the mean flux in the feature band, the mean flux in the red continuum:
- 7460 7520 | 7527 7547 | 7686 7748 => -0.2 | 41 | 41.1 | 39.9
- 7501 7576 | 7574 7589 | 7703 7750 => 0.1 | 40.9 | 40.4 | 40.2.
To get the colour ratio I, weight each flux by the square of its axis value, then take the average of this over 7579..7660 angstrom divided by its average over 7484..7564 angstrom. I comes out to 1.03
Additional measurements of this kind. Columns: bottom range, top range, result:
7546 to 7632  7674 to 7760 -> 1.02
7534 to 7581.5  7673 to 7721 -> 1.03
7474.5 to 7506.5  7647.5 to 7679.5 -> 1.03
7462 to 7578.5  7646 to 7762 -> 1.03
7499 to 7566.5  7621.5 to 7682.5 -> 1.03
